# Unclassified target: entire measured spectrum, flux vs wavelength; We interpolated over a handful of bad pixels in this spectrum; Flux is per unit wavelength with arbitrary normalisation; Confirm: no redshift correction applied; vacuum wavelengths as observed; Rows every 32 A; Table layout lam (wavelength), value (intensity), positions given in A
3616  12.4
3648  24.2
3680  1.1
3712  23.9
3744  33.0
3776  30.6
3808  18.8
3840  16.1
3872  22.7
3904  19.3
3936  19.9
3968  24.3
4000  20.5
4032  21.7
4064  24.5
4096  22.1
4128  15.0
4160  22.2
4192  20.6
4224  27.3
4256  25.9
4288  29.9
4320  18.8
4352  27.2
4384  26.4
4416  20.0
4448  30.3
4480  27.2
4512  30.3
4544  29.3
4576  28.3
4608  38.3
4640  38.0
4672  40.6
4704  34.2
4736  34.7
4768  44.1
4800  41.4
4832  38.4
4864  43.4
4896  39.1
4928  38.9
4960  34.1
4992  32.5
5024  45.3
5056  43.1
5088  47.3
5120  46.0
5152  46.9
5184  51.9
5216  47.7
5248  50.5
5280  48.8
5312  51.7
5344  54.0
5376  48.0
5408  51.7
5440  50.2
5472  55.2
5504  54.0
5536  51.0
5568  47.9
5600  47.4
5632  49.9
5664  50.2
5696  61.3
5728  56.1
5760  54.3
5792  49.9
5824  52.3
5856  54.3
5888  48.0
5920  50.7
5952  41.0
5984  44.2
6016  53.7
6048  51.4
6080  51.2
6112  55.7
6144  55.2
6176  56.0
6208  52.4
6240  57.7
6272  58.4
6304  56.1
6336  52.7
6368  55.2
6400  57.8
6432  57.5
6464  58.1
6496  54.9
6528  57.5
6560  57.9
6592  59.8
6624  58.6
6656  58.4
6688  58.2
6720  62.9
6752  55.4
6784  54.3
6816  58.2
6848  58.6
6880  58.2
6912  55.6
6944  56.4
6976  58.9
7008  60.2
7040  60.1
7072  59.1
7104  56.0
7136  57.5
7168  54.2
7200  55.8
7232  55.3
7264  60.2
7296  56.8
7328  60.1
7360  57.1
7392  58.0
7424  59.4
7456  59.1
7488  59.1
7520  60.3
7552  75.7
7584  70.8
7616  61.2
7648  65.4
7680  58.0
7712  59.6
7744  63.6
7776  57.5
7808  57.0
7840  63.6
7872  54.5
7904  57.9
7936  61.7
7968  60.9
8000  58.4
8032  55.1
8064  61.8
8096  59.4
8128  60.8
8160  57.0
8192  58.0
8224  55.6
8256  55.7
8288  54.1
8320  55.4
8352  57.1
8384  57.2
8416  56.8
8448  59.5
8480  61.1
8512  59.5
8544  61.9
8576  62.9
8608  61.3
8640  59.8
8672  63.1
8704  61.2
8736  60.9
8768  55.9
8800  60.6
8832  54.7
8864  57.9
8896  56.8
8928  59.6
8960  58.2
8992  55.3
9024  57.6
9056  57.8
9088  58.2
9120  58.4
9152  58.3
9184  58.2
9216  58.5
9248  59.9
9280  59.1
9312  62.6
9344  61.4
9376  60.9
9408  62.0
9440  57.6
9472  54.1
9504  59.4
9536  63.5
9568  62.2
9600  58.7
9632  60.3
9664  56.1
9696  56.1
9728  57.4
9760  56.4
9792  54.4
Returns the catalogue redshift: 0.152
